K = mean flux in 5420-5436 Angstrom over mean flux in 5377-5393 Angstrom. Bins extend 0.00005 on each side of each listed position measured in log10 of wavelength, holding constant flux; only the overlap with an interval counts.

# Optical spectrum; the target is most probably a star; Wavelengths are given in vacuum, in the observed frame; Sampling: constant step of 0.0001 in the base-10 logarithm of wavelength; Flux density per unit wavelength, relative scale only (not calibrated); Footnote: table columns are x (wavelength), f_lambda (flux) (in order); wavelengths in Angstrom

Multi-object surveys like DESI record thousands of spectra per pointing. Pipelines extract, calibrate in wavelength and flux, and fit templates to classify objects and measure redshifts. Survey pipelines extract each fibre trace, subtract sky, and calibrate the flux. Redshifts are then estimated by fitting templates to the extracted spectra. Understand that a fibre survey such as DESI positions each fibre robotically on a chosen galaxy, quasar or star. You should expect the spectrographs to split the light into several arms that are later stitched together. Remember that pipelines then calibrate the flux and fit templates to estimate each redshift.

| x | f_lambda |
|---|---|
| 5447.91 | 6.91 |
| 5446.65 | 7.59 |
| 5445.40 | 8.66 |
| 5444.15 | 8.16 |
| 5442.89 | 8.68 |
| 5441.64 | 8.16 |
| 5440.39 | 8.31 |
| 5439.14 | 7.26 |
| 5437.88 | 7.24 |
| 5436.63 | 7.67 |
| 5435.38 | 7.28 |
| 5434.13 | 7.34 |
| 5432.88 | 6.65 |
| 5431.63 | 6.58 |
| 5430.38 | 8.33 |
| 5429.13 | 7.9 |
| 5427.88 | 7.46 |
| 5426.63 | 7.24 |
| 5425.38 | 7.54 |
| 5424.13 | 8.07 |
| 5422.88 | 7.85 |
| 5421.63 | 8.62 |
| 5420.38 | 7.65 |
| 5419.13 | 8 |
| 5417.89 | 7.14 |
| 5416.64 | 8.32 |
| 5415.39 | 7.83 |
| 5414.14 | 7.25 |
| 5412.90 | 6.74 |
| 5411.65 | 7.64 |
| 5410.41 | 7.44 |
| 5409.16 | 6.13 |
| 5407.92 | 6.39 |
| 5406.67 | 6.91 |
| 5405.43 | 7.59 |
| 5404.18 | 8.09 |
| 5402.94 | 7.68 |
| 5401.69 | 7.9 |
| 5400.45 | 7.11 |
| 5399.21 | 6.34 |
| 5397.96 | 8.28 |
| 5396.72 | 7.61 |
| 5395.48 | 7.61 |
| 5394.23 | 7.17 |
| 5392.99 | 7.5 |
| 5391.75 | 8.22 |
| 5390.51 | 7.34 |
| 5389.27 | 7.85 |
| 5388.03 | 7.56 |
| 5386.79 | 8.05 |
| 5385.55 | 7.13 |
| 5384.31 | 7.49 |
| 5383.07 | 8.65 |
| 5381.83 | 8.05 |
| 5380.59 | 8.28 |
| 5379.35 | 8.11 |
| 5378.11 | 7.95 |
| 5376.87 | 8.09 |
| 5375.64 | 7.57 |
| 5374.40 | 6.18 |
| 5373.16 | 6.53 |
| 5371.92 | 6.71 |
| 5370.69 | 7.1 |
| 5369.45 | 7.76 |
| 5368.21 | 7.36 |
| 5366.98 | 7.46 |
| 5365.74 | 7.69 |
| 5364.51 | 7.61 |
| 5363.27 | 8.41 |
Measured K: 0.96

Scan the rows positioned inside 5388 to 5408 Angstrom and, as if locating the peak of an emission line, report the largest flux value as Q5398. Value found 8.28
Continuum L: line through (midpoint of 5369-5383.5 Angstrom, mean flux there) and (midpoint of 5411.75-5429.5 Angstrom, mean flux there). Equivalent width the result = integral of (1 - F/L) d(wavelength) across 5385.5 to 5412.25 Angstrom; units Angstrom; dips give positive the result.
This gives 0.6 Angstrom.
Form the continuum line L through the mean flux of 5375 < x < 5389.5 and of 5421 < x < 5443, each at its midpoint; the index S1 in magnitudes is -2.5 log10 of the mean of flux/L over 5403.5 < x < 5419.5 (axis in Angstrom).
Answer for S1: 0.06 mag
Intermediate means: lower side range 7.9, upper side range 7.65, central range 7.34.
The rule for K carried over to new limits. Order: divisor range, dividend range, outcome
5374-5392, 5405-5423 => 0.95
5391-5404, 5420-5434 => 1.01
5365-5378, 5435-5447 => 1.09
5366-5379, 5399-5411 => 0.98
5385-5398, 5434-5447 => 1.03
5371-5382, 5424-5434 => 1.00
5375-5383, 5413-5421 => 0.95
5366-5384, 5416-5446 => 1.03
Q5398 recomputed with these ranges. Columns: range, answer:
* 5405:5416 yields 7.83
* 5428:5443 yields 8.68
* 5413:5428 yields 8.62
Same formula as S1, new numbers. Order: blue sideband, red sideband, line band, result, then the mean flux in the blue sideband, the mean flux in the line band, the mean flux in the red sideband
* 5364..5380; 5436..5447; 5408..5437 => 0.05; 7.39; 7.49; 7.98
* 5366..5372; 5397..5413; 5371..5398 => -0.04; 7.35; 7.61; 7.27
